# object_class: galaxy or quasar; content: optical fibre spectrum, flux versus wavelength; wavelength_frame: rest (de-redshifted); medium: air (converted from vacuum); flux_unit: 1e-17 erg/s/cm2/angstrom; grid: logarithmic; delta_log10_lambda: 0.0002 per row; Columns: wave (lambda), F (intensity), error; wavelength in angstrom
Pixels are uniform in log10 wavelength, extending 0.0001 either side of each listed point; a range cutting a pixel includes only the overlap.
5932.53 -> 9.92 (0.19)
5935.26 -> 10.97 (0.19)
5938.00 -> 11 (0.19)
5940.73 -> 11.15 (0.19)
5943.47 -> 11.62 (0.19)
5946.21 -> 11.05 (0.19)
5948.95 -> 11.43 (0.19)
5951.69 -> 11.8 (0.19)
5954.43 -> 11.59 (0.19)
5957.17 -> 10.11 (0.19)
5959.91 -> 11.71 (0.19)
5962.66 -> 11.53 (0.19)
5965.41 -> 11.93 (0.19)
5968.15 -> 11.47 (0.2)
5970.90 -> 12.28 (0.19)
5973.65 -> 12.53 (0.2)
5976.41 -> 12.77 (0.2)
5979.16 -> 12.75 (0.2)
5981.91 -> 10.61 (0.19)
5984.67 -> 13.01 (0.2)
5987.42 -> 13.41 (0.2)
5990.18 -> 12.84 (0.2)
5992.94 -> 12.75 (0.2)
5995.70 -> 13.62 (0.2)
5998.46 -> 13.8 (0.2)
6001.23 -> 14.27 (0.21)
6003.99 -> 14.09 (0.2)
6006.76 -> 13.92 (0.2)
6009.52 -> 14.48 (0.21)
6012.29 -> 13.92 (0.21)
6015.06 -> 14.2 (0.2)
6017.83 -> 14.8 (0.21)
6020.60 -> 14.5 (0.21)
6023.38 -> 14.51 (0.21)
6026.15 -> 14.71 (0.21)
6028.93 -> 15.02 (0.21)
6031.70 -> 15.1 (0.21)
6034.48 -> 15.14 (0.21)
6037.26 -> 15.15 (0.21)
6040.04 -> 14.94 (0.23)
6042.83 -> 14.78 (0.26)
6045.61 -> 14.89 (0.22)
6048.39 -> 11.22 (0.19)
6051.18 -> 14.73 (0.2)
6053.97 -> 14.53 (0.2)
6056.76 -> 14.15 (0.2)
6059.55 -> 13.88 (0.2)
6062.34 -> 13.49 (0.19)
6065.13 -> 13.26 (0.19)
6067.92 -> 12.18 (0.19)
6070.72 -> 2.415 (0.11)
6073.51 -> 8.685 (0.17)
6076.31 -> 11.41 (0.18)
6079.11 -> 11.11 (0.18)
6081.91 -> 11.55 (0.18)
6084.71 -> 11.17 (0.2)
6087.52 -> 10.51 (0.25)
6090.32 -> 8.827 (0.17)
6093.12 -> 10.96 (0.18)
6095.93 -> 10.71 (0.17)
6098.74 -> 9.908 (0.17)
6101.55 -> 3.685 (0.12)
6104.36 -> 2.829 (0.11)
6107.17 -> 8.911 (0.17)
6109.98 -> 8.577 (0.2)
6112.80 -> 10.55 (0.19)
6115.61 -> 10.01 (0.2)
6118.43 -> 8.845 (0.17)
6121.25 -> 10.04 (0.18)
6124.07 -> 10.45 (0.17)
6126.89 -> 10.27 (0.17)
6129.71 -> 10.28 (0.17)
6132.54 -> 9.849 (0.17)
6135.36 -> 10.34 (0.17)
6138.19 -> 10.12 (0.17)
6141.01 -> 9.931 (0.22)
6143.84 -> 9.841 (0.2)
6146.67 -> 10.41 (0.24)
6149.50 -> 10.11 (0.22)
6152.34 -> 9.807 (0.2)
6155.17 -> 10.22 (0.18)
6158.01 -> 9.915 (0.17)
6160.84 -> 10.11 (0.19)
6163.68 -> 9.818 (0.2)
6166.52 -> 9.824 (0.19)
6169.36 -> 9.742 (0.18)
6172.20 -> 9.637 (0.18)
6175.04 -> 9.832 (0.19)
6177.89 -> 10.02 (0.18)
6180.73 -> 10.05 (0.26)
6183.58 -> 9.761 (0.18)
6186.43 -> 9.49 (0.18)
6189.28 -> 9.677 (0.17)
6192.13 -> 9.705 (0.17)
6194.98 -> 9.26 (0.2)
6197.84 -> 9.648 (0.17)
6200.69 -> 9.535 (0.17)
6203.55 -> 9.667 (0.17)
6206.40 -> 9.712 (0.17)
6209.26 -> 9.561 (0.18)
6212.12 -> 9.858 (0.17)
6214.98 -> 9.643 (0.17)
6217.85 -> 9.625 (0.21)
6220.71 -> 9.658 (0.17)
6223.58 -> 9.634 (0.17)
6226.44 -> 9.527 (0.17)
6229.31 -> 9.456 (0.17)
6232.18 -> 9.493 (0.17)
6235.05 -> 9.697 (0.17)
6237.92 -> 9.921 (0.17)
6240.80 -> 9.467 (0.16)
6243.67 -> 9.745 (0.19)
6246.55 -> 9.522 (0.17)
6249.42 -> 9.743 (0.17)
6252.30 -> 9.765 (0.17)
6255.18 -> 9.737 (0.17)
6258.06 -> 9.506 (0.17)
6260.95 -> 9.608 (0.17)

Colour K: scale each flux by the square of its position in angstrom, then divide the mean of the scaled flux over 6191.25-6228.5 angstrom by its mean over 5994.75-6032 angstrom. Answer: 0.71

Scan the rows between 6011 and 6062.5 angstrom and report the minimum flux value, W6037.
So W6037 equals 11.22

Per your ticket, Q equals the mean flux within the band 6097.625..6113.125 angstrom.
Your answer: 7.14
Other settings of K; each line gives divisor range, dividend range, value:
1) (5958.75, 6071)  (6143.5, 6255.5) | 0.77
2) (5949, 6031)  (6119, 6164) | 0.81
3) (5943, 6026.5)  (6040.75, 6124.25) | 0.85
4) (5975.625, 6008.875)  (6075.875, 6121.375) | 0.73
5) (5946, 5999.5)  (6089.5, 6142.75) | 0.80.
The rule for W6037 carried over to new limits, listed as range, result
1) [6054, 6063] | 13.49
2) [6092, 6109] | 2.829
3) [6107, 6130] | 8.577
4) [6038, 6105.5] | 2.415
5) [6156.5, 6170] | 9.742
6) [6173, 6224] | 9.26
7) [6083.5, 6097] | 8.827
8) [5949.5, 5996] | 10.11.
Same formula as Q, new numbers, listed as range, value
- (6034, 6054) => 14.4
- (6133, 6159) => 10.1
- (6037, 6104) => 11.4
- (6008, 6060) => 14.5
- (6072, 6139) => 9.55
